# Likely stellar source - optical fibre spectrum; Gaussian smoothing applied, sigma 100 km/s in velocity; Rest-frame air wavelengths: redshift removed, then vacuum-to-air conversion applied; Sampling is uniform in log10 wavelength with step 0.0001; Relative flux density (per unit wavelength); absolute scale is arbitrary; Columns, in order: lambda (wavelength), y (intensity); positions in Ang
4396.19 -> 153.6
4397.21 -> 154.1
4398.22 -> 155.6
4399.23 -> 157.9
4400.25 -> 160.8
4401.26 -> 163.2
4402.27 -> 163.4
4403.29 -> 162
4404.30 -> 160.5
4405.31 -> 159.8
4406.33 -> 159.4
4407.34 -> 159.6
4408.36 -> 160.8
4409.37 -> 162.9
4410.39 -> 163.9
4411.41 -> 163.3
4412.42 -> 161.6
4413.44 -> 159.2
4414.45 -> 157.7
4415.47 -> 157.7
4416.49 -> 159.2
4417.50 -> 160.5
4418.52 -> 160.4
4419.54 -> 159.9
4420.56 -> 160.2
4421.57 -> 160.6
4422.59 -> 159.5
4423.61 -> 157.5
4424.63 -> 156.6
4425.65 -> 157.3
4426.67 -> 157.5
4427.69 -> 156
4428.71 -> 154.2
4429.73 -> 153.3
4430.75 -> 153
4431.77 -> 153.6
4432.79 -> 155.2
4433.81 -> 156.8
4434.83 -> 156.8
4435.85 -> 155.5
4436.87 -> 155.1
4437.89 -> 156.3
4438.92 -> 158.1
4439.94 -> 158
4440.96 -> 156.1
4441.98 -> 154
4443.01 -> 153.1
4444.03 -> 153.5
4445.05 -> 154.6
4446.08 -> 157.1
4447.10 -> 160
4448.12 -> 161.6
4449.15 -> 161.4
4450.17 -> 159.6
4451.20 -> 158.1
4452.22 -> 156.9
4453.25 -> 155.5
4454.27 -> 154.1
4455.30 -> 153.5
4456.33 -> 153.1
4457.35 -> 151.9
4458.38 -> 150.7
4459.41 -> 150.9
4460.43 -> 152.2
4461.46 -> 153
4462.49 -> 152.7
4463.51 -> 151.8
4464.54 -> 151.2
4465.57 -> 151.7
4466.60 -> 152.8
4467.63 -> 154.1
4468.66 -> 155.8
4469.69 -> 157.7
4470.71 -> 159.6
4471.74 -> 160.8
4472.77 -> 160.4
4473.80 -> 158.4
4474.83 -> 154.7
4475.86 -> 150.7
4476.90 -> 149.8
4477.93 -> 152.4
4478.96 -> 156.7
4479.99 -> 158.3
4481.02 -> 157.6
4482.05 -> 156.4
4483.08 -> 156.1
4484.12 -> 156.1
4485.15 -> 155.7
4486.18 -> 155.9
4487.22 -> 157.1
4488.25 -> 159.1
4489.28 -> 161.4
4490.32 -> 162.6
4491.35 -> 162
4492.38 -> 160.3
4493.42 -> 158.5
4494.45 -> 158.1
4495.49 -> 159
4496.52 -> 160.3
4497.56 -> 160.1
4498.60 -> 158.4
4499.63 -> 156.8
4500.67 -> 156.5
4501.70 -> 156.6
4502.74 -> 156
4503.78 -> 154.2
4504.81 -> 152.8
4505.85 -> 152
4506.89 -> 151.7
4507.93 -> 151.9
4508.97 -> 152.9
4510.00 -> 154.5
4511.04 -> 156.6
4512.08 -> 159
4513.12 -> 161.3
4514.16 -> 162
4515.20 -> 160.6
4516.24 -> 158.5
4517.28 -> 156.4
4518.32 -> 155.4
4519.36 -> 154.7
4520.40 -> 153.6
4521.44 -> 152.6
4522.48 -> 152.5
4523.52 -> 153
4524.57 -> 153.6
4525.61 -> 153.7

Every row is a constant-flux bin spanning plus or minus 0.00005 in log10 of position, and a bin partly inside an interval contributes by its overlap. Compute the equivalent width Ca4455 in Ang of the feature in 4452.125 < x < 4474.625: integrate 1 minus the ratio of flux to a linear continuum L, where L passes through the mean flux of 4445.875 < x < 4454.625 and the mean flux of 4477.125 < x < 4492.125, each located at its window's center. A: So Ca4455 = 0.5 Ang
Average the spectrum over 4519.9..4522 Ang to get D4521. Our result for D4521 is 153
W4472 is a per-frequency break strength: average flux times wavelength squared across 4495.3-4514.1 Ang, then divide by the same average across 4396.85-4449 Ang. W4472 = 1.02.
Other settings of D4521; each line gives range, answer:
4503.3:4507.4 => 153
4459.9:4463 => 153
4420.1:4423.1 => 160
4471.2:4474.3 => 160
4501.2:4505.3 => 155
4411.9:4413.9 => 161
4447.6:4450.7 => 161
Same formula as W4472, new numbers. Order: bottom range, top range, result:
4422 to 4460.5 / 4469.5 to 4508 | 1.03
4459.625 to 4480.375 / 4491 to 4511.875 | 1.03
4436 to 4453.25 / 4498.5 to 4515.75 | 1.02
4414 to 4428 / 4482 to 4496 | 1.03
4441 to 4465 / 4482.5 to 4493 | 1.04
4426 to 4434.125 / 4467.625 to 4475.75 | 1.04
